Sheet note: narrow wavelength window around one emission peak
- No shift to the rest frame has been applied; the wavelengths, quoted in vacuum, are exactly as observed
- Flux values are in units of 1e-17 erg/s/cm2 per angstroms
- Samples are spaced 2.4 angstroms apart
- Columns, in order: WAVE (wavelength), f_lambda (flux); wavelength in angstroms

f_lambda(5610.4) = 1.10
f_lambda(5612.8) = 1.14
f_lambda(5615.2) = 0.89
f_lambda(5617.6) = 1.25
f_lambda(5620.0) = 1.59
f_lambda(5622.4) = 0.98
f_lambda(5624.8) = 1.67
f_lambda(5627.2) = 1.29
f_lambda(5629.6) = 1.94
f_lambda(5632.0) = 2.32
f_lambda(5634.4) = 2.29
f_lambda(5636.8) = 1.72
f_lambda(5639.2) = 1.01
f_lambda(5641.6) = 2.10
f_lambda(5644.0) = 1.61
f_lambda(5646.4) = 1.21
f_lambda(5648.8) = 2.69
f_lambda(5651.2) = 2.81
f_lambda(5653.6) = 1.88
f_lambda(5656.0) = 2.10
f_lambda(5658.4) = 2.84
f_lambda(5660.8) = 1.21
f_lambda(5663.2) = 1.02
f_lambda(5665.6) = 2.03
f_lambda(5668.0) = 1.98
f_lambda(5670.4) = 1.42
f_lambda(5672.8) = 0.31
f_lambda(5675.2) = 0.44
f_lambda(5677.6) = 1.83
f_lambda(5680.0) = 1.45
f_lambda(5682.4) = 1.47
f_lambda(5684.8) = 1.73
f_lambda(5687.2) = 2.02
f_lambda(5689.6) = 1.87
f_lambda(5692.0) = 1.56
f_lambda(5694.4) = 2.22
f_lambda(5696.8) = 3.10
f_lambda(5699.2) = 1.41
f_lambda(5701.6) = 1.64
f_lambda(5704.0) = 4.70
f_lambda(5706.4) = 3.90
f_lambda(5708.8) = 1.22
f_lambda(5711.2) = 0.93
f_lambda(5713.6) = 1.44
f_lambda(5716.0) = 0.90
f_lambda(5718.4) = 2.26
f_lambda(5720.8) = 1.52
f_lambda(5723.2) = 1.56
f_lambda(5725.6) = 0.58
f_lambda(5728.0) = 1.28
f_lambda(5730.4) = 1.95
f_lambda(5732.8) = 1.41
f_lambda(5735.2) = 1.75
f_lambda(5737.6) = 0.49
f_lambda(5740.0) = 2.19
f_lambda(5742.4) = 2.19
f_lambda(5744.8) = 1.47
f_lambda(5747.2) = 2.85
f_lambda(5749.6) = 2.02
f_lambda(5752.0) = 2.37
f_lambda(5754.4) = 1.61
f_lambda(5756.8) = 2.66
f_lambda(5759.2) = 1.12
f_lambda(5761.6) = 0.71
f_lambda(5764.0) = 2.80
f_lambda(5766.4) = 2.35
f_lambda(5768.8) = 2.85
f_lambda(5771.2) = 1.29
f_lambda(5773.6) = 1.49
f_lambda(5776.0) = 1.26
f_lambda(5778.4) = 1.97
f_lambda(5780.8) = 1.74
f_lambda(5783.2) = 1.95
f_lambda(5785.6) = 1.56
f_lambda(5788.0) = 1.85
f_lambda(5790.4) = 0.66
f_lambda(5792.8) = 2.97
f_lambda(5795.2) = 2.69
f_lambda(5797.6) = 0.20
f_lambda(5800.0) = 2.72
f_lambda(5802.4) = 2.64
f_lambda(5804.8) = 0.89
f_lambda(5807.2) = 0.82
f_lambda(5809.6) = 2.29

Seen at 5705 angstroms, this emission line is [O III] 5007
